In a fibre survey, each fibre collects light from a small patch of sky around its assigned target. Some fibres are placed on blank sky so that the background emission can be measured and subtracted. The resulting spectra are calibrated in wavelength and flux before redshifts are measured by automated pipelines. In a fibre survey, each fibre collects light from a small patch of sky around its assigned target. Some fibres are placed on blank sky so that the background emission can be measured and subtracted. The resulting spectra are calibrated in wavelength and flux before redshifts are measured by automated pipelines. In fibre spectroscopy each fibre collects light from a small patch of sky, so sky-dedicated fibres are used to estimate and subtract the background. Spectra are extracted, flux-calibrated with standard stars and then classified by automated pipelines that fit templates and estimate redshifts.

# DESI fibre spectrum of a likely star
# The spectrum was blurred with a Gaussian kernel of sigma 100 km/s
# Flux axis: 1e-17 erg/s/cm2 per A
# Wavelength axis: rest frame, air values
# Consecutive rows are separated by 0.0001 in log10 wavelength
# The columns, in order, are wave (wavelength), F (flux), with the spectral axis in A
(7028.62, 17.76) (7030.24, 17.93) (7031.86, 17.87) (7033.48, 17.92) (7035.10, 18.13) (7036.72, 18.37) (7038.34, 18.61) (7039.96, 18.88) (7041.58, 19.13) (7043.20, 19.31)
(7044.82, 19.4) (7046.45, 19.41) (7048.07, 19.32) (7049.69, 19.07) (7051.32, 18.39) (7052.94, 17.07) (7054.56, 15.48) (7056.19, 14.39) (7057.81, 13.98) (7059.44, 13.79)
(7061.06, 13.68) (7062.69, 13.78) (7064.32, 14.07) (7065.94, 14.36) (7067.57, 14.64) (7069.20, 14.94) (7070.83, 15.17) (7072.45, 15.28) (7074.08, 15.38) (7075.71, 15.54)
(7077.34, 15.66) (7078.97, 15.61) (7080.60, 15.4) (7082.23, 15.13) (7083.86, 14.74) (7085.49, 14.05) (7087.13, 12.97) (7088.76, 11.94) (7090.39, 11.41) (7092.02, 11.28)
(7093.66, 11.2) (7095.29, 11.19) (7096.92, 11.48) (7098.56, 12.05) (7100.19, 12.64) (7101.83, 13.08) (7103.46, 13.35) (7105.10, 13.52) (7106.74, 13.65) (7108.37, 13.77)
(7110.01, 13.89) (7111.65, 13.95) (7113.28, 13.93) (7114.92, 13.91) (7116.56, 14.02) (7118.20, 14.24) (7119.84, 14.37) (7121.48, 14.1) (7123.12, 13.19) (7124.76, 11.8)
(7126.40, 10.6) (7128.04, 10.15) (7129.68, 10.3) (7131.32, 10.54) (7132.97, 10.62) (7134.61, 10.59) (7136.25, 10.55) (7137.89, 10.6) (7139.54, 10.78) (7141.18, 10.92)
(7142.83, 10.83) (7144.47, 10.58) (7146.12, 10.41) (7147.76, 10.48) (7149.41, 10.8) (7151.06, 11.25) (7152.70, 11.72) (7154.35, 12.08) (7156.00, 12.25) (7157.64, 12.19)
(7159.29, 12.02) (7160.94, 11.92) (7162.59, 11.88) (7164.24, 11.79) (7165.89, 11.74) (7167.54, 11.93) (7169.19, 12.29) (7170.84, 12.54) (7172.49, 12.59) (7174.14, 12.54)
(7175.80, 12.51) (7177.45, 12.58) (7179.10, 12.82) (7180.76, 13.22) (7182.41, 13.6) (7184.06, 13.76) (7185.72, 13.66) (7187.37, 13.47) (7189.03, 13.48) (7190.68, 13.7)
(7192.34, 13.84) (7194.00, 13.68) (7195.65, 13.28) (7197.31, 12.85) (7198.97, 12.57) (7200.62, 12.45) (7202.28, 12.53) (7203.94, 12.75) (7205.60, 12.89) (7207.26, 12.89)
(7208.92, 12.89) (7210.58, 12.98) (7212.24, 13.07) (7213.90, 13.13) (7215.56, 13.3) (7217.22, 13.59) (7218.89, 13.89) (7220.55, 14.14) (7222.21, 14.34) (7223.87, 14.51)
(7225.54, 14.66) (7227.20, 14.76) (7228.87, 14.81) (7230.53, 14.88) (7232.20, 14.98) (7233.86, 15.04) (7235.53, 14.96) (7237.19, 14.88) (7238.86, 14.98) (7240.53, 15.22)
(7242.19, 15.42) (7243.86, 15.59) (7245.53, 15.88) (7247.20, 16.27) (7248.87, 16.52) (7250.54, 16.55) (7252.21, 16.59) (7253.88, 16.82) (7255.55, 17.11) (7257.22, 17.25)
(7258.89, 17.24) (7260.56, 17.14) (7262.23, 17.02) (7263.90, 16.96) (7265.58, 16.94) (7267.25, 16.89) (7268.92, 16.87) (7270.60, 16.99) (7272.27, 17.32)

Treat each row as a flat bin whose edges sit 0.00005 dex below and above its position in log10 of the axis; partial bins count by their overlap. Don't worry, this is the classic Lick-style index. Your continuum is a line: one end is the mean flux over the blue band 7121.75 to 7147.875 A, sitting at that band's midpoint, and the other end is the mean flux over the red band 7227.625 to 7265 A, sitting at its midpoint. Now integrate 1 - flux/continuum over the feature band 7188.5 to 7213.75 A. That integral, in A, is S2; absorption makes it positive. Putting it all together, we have 1.6 A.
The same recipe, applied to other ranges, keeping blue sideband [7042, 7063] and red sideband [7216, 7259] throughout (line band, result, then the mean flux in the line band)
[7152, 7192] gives 8.22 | 12.6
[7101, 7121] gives 3.11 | 13.8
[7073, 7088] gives 1.50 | 14.9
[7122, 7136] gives 4.48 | 11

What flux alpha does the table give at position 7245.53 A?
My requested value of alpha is 15.88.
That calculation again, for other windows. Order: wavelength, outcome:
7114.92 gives 13.91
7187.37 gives 13.47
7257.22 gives 17.25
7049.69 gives 19.07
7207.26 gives 12.89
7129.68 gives 10.3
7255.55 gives 17.11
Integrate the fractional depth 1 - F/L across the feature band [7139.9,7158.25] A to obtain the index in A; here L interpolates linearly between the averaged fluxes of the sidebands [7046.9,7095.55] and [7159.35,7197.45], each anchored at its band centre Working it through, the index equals 2.9 A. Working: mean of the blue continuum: 14.7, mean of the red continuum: 12.8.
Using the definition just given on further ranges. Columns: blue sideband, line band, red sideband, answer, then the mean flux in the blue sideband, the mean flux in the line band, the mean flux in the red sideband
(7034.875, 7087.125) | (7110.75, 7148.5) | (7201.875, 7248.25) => 8.81 A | 16.2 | 11.8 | 14.3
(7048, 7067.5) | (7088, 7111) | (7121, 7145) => 0.86 A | 15.4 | 12.5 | 11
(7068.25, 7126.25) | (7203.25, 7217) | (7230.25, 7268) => 2.21 A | 13.6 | 13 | 16.2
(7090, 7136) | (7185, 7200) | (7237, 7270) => 1.35 A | 12.4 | 13.4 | 16.4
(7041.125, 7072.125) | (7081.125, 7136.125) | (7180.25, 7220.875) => 9.15 A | 16.2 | 12.6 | 13.3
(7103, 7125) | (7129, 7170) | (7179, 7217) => 6.85 A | 13.7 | 11.2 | 13.2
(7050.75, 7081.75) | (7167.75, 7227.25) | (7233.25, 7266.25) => 9.94 A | 15.1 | 13.2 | 16.2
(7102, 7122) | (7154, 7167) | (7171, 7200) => 1.38 A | 13.9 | 12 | 13.2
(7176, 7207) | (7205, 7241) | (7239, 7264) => 1.87 A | 13.2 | 14.1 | 16.5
